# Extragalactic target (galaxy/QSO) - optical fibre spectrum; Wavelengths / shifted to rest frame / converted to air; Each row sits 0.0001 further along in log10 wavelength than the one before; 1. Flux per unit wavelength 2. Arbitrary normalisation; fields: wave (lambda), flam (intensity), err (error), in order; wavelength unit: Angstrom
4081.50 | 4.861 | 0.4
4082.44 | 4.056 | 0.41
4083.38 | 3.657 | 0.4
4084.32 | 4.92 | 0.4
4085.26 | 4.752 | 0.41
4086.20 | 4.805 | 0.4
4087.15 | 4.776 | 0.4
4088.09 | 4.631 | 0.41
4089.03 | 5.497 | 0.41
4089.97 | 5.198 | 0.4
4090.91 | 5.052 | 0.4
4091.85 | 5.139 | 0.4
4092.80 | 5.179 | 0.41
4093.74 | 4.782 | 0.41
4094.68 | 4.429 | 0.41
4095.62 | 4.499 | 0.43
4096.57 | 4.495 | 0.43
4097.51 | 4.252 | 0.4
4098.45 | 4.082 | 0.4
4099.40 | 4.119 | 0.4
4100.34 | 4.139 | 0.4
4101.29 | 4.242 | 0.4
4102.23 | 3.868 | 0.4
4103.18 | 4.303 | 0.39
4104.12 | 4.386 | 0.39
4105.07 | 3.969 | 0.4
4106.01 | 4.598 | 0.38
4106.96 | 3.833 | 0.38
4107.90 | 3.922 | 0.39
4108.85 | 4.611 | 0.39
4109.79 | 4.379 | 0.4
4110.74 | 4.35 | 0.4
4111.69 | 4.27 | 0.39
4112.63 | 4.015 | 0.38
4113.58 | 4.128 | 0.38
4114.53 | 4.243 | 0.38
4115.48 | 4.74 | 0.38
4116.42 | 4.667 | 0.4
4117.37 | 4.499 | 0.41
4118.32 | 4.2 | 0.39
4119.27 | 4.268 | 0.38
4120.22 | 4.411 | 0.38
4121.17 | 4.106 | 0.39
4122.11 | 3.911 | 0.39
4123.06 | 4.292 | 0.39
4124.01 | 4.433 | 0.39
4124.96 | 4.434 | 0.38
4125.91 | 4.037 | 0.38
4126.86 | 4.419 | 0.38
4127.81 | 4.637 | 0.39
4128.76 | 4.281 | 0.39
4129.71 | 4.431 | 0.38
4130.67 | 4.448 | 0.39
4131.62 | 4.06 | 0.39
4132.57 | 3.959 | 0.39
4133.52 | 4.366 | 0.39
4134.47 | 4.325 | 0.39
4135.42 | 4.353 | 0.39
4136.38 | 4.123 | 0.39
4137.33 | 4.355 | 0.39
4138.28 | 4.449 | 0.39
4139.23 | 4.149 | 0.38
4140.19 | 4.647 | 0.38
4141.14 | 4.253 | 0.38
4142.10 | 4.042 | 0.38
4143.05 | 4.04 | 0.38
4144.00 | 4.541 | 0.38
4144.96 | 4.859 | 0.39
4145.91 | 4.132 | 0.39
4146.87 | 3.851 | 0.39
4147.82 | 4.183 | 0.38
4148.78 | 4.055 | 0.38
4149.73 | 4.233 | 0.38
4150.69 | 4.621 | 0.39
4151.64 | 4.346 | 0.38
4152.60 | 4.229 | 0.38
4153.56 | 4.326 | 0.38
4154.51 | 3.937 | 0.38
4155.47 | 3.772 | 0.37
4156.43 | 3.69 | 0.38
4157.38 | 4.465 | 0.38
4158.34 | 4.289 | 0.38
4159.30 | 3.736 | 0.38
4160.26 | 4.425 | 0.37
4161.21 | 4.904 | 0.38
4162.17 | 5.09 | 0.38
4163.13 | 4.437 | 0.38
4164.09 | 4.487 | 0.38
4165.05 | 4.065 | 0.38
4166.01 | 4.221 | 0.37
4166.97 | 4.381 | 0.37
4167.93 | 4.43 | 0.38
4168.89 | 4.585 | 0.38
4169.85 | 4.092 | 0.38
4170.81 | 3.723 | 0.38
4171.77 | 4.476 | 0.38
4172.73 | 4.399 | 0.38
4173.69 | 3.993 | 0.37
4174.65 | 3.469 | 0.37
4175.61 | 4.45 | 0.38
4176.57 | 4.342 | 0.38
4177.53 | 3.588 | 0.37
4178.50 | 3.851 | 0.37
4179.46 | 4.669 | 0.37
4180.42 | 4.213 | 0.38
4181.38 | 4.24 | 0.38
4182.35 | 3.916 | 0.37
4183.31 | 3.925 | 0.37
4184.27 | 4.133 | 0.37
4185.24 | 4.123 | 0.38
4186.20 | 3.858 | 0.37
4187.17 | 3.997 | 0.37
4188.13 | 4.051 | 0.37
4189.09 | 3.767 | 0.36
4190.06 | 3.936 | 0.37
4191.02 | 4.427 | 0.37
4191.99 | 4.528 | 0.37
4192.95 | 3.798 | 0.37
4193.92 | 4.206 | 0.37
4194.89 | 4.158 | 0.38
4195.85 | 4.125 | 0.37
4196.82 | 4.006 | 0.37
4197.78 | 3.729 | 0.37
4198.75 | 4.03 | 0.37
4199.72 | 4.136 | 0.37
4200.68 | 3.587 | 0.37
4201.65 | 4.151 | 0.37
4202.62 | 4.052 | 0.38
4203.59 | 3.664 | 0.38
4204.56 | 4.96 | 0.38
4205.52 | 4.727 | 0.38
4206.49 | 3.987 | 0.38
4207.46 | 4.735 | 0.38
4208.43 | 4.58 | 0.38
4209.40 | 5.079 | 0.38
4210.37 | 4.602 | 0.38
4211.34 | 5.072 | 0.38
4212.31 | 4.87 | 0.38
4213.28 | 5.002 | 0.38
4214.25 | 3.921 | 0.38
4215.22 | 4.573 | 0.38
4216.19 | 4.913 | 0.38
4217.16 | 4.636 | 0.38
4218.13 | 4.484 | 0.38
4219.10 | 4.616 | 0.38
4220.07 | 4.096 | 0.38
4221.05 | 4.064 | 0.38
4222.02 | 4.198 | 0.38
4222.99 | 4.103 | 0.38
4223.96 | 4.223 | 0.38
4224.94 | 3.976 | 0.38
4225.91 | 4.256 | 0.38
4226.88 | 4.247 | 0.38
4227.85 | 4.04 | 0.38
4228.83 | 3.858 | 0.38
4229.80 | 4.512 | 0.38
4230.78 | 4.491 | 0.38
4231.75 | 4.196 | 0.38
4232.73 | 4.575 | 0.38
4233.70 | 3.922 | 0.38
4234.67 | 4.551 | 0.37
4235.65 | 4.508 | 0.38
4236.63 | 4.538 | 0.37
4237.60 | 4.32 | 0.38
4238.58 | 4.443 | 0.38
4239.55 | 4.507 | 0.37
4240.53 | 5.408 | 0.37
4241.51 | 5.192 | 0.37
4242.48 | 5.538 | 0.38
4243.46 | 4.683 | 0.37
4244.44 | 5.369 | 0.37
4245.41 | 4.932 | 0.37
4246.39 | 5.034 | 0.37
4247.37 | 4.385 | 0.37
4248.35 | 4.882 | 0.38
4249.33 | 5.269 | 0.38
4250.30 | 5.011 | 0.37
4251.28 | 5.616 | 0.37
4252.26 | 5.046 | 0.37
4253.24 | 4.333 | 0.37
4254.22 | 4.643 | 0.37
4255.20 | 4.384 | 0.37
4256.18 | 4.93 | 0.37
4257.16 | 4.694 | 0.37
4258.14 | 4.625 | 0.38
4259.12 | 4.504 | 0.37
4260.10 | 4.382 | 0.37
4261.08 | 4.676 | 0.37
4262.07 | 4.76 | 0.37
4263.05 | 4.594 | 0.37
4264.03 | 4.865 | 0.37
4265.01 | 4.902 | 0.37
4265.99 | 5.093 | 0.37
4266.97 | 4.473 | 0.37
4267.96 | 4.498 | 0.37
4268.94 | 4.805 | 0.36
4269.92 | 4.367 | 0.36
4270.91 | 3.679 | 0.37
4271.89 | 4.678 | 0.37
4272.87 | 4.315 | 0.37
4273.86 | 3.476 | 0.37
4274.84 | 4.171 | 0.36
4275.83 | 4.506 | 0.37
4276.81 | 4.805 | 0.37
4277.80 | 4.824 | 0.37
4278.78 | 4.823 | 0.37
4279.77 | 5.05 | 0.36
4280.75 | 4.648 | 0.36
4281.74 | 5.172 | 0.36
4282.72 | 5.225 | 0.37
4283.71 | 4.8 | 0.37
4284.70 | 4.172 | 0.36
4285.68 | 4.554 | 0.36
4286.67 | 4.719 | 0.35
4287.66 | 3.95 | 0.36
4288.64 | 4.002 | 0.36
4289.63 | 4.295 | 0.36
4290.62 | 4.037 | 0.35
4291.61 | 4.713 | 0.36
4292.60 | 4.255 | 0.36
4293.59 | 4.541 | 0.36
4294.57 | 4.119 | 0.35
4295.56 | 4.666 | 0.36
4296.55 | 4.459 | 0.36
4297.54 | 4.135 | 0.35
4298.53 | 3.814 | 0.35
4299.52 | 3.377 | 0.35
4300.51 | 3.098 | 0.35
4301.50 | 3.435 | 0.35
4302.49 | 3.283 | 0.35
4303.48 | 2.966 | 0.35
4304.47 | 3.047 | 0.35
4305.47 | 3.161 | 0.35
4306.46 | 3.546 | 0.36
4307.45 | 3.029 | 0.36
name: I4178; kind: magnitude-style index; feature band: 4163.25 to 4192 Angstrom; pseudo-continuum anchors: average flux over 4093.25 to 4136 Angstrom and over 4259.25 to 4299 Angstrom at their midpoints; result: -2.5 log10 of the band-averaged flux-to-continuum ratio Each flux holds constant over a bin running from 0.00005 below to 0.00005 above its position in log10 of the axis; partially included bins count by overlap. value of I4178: 0.06 mag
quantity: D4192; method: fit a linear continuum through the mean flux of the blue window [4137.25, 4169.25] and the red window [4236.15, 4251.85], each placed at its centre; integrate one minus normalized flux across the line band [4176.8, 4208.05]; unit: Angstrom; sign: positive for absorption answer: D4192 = 3.2 Angstrom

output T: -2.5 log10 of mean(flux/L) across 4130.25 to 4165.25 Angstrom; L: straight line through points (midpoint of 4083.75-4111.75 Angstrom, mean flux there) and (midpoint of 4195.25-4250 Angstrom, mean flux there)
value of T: 0.05 mag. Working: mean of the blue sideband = 4.52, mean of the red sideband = 4.48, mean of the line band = 4.28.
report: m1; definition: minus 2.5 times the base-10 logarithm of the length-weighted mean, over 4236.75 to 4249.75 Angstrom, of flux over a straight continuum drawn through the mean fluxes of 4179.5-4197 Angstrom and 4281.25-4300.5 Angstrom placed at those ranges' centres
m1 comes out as -0.16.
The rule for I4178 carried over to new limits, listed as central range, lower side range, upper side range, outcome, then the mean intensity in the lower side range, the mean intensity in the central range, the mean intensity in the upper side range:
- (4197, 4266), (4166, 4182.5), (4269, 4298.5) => -0.06 mag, 4.17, 4.55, 4.45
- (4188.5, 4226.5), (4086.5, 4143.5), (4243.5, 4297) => 0.05 mag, 4.38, 4.31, 4.62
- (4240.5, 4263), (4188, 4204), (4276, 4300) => -0.14 mag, 4.02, 4.87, 4.47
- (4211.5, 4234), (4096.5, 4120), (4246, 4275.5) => 0.05 mag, 4.26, 4.35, 4.63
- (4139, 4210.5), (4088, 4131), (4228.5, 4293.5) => 0.07 mag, 4.41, 4.21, 4.62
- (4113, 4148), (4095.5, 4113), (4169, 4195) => -0.03 mag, 4.22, 4.3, 4.09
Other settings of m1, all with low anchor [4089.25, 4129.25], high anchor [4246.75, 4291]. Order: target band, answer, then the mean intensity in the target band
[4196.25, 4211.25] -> 0.06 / 4.29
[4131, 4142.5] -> 0.04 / 4.26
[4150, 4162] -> 0.05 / 4.25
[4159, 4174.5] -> 0.03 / 4.33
